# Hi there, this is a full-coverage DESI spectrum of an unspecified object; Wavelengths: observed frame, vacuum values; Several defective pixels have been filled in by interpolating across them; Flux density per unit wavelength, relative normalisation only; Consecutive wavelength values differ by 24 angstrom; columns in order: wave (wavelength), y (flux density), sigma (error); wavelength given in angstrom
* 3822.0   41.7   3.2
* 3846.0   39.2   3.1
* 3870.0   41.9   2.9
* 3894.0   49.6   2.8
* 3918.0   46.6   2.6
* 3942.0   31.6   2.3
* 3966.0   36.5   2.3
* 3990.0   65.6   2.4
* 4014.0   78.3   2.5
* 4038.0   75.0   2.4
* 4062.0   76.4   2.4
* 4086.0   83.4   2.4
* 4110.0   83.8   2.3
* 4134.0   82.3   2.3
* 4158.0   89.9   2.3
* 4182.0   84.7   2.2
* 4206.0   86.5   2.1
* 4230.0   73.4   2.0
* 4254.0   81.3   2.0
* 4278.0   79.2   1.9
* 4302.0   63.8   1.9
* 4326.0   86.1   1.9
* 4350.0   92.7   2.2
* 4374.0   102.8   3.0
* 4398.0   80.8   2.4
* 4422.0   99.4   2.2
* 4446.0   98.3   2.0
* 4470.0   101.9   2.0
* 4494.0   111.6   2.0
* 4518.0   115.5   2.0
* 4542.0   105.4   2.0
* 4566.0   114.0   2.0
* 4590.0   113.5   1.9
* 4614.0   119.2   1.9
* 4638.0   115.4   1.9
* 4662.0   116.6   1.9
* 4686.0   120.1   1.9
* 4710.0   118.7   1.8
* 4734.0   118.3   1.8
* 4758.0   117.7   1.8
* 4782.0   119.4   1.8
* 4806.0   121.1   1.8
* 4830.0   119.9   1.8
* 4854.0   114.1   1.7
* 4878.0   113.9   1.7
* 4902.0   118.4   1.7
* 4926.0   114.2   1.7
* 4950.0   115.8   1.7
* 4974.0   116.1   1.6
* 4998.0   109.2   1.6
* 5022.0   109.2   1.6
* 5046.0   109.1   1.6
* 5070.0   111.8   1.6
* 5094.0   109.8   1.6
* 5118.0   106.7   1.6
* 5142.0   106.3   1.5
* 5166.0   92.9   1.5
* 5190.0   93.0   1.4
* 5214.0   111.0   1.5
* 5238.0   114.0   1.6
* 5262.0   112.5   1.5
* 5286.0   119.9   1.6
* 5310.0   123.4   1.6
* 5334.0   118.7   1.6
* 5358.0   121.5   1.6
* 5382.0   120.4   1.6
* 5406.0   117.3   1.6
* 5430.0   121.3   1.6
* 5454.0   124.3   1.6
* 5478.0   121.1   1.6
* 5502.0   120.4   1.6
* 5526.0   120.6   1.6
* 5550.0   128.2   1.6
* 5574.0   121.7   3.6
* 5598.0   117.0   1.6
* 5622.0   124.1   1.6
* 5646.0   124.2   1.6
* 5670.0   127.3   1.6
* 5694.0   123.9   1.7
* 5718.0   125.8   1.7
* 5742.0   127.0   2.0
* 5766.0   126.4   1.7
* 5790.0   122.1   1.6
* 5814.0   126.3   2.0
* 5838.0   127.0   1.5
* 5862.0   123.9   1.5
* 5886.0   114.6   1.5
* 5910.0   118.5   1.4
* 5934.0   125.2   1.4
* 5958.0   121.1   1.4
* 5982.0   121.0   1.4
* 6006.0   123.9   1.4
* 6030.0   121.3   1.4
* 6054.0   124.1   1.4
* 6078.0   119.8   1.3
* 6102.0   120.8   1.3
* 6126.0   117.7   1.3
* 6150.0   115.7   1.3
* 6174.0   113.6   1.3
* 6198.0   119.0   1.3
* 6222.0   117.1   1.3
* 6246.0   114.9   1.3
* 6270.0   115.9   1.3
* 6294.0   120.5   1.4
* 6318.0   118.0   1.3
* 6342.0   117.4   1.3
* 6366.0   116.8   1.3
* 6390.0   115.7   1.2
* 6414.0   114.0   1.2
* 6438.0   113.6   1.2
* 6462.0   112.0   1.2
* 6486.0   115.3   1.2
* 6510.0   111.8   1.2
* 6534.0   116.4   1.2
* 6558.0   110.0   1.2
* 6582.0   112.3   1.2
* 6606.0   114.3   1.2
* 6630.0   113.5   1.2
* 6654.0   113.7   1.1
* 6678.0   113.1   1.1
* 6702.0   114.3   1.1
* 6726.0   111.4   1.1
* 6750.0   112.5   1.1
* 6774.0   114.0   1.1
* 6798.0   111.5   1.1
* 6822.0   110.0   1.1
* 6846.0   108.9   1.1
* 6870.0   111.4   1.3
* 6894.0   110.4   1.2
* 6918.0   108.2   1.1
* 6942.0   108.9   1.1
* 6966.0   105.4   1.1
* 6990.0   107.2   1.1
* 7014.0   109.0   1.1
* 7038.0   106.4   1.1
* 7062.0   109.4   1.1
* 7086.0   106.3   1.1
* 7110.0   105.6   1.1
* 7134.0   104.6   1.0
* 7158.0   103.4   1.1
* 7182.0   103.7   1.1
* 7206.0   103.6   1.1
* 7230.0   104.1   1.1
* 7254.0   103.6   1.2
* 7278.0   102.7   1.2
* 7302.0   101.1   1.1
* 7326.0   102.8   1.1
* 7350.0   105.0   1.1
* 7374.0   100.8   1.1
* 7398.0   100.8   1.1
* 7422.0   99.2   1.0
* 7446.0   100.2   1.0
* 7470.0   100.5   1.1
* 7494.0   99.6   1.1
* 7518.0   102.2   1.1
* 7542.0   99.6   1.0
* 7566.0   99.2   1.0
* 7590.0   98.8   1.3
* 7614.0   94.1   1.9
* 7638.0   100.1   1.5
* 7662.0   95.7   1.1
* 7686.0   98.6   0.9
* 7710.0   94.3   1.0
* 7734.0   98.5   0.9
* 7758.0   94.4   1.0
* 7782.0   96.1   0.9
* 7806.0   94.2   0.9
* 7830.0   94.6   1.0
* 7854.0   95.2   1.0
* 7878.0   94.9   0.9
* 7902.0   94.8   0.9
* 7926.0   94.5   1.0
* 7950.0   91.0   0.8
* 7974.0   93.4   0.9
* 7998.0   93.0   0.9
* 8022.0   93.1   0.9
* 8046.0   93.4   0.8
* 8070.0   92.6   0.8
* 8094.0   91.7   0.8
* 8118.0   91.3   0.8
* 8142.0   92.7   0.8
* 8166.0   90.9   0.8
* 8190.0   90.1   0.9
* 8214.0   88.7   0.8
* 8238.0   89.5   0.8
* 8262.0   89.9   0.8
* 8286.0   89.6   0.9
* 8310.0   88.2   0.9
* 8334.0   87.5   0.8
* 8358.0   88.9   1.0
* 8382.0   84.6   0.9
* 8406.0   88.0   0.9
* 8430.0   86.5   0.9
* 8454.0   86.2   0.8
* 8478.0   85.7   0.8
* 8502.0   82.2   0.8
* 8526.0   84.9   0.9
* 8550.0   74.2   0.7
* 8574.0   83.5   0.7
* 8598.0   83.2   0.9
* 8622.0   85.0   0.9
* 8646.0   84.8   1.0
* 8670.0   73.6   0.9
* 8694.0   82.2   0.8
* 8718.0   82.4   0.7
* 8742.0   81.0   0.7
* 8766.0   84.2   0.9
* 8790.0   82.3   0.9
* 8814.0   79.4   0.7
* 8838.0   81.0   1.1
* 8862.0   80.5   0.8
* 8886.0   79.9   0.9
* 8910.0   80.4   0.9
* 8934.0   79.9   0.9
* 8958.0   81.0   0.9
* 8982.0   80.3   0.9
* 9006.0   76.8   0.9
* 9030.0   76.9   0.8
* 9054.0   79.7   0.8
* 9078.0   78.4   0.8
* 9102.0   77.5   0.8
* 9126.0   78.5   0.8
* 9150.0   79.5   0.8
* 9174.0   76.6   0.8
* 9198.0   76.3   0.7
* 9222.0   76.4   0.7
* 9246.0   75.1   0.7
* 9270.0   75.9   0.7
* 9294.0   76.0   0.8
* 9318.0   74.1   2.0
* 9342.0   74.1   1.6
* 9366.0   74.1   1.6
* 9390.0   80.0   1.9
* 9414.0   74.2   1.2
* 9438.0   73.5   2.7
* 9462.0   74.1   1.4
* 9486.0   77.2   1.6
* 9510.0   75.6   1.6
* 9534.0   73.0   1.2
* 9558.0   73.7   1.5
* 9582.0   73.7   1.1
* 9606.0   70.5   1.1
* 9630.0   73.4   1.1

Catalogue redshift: 0.000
